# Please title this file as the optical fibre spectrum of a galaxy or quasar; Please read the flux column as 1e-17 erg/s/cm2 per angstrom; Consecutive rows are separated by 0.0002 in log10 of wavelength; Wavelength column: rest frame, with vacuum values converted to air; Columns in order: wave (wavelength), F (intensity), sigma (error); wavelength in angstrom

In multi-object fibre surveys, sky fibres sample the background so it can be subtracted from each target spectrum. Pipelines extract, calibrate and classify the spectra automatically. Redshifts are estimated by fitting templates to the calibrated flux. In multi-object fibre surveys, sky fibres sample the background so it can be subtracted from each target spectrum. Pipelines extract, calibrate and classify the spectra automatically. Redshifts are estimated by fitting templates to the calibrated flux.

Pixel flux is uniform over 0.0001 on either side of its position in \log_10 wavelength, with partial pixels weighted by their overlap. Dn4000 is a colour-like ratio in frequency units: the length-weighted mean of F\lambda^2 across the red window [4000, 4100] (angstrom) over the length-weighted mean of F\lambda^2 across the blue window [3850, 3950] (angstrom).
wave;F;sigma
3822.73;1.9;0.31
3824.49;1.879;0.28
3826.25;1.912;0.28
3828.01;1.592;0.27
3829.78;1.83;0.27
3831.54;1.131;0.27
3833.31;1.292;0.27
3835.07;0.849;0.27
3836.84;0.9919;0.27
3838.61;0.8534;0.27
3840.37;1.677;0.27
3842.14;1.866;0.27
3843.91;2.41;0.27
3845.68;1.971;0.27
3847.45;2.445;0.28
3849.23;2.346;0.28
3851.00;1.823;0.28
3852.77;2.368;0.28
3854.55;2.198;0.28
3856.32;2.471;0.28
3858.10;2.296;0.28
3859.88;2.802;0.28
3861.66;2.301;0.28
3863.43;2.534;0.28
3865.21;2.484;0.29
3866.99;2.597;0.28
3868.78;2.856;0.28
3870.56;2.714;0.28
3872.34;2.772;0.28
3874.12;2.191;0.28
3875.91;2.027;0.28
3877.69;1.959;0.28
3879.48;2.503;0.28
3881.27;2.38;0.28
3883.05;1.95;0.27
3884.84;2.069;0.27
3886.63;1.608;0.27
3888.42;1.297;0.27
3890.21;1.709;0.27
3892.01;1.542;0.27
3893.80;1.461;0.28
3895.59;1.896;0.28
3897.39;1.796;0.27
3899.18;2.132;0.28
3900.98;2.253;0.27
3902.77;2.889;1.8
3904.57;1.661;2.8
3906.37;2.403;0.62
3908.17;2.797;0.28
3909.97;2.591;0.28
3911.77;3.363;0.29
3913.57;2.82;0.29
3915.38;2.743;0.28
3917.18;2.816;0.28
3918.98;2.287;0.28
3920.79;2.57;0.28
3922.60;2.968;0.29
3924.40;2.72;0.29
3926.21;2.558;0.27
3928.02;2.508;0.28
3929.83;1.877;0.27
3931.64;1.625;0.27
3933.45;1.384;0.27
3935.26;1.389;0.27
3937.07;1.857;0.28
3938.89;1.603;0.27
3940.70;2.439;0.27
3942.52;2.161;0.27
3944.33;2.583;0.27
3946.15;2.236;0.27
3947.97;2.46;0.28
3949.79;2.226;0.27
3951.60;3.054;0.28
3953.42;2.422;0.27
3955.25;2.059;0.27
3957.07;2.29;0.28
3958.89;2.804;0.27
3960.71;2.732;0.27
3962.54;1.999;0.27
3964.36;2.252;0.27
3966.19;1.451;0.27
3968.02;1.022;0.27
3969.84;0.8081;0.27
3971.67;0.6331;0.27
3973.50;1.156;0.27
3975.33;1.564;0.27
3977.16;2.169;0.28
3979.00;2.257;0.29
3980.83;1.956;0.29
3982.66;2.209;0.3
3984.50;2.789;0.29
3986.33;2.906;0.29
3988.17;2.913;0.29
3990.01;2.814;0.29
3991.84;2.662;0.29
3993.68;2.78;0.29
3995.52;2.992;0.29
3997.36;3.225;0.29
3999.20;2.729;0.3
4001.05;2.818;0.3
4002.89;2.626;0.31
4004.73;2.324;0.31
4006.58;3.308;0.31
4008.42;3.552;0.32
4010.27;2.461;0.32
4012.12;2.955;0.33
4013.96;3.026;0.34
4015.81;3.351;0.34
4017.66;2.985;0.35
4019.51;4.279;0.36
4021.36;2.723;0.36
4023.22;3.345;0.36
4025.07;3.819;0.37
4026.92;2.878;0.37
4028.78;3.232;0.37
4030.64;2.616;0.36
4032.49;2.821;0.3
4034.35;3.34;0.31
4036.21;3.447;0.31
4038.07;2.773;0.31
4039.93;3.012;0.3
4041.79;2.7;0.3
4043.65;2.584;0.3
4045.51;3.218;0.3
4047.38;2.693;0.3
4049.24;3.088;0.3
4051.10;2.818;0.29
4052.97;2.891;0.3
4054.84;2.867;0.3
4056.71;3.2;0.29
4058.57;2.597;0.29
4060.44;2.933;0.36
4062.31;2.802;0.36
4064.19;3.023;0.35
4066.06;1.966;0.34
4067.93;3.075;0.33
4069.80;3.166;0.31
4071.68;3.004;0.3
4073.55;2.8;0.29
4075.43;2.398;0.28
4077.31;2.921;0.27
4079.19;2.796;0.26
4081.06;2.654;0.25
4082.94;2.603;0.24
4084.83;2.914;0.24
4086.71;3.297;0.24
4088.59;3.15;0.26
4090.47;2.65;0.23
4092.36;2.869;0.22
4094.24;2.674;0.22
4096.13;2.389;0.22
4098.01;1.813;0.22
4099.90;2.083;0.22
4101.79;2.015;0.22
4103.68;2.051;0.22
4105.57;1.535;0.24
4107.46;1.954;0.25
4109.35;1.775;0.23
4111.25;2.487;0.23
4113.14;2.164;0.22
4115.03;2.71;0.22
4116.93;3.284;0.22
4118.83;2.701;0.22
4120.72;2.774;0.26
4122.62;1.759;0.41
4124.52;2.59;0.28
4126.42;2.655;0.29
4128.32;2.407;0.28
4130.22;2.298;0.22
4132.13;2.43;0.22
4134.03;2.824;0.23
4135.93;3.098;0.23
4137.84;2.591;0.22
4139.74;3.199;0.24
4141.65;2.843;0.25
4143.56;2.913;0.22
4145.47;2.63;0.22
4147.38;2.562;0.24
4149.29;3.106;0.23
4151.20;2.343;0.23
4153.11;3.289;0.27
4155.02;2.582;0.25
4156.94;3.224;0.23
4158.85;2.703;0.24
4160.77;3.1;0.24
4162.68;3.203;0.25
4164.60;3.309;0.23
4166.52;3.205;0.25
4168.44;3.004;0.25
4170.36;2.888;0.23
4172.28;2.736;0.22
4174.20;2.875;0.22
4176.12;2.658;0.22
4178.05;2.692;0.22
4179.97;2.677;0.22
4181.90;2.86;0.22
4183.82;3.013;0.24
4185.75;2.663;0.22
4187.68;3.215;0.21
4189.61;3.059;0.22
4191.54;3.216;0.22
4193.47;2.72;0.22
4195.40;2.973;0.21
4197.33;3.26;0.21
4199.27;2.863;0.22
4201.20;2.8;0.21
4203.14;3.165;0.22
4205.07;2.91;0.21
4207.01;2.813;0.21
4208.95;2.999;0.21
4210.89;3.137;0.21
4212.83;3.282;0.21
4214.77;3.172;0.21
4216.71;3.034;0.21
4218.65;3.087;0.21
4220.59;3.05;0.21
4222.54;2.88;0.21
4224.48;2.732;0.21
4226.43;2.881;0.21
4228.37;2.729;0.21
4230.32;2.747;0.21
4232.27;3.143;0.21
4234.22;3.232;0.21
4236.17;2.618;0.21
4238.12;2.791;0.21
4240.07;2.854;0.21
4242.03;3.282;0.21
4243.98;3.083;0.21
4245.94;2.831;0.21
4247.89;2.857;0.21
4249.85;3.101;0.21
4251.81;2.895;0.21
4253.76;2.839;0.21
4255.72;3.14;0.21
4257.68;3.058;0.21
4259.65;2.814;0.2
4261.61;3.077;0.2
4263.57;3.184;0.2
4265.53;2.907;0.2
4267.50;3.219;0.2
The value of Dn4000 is 1.38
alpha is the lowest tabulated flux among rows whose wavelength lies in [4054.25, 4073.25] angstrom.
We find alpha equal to 1.966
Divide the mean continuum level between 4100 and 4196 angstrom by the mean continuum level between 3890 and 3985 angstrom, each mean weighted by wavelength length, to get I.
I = 1.26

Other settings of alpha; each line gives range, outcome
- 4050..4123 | 1.535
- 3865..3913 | 1.297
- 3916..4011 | 0.6331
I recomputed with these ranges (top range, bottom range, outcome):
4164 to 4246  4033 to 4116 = 1.10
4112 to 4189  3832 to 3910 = 1.34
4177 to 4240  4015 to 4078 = 0.99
